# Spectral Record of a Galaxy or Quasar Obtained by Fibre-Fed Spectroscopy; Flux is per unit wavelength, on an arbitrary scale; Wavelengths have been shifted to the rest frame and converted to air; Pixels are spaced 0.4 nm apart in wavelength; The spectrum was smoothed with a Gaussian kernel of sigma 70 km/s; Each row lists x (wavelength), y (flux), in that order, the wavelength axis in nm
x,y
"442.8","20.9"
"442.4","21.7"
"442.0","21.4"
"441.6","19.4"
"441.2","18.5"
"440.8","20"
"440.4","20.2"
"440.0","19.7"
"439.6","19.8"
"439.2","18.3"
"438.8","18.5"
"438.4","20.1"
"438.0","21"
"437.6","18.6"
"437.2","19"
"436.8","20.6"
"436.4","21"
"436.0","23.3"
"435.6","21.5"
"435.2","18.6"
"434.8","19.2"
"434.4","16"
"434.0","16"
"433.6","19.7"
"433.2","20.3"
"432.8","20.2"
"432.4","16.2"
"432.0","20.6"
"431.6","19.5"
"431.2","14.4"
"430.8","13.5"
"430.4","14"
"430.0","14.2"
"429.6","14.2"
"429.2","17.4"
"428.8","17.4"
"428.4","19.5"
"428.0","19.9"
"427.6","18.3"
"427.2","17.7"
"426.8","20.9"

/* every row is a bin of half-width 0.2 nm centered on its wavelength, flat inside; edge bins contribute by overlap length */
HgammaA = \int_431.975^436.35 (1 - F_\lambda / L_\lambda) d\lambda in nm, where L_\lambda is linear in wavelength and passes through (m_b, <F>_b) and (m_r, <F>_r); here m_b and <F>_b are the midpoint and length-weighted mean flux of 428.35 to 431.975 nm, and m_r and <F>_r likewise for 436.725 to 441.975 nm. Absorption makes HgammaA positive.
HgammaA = -0.41 nm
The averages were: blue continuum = 16.1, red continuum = 19.6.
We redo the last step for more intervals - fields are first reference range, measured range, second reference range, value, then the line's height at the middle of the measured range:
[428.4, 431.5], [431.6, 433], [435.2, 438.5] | -0.16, 17.2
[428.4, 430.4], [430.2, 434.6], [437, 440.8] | -0.05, 17.1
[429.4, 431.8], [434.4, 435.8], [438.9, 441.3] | -0.18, 17.1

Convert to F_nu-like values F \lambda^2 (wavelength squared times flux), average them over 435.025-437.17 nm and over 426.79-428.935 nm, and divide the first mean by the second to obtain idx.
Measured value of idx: 1.15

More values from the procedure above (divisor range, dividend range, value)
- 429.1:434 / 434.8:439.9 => 1.21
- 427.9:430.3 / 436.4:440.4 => 1.22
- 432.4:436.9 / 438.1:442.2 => 1.03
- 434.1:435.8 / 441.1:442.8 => 1.13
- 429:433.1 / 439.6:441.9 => 1.24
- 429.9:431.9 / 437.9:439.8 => 1.31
